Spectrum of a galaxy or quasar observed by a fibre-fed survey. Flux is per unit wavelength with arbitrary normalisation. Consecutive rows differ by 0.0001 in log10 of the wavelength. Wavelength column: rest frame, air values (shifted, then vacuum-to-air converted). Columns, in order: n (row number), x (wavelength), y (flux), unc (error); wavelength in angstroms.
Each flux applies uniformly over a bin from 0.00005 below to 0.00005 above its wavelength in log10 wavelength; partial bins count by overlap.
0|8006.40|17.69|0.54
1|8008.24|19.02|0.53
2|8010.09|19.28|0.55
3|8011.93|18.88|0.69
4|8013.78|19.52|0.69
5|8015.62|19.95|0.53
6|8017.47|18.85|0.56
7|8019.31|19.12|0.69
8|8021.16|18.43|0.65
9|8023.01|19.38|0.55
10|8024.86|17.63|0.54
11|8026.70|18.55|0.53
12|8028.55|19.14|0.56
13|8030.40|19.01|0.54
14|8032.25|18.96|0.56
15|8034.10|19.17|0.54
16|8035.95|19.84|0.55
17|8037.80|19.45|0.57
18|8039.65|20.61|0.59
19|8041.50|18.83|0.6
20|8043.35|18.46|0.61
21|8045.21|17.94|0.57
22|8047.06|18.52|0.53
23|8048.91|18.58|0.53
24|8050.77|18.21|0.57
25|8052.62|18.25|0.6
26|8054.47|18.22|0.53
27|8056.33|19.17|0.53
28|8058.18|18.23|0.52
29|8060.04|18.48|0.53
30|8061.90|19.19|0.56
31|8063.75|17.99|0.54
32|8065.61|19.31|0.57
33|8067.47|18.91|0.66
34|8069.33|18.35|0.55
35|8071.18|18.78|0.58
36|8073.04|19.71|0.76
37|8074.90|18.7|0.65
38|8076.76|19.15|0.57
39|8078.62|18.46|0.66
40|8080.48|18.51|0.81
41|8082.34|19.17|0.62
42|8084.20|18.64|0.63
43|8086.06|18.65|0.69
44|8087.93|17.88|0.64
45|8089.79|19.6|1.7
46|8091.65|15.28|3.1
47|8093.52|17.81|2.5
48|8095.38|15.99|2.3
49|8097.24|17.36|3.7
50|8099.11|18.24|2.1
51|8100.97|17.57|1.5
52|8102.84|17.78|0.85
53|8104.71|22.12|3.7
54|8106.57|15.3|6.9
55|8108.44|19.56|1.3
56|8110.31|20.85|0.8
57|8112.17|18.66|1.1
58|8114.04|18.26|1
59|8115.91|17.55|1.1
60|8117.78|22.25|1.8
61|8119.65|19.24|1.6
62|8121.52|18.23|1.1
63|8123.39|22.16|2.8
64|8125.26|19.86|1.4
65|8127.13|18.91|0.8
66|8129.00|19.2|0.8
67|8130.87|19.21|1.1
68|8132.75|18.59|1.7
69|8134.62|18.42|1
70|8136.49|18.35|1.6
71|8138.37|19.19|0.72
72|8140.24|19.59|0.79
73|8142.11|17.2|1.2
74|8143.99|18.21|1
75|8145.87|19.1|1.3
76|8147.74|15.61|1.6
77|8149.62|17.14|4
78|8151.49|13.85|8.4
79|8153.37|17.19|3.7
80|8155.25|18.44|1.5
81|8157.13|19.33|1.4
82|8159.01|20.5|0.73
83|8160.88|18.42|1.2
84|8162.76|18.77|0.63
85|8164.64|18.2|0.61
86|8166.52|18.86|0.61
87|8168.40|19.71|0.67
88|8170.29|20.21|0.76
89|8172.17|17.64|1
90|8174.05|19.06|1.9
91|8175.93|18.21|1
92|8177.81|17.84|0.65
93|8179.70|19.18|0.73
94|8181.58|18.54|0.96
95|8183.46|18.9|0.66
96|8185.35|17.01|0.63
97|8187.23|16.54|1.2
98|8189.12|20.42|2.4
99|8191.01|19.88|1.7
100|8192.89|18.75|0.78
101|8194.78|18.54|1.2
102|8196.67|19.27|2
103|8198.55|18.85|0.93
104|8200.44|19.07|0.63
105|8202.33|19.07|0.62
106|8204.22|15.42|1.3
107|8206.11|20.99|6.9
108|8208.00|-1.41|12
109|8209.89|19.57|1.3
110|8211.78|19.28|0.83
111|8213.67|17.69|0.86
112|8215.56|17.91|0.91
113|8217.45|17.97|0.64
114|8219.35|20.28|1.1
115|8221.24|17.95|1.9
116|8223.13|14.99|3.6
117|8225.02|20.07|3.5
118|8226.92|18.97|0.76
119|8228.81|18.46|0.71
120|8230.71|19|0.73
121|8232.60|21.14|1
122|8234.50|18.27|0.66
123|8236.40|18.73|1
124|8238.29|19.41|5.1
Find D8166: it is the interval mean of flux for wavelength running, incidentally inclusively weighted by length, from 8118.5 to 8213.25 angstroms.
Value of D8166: 18.3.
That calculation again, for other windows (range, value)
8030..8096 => 18.6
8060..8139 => 18.7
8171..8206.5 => 18.6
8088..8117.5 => 18.2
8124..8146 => 18.9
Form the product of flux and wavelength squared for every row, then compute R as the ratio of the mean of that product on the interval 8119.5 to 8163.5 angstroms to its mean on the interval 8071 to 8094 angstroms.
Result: 1.02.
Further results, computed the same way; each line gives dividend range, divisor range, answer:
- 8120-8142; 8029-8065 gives 1.04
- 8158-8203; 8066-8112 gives 1.04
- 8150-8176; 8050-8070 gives 1.02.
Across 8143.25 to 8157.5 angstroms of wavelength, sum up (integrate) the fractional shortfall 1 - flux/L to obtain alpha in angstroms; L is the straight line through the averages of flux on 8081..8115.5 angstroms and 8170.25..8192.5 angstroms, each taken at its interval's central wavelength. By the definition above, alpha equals 0.9 angstroms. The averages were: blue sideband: 18.3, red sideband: 18.6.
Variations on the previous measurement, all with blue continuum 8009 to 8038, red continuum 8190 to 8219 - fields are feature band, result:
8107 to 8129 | -1.5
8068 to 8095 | 0.2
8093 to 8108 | 0.4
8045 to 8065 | 0.3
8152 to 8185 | -1.7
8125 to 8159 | -0.4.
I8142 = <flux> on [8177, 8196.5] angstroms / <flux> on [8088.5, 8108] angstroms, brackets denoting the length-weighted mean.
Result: 1.05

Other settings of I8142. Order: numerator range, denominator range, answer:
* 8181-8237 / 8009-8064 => 0.95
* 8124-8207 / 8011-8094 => 0.99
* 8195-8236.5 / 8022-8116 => 0.96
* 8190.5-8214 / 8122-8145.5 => 0.91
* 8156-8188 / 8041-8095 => 1.01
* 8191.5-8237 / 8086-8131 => 0.96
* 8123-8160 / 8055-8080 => 0.98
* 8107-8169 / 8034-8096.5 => 1.01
